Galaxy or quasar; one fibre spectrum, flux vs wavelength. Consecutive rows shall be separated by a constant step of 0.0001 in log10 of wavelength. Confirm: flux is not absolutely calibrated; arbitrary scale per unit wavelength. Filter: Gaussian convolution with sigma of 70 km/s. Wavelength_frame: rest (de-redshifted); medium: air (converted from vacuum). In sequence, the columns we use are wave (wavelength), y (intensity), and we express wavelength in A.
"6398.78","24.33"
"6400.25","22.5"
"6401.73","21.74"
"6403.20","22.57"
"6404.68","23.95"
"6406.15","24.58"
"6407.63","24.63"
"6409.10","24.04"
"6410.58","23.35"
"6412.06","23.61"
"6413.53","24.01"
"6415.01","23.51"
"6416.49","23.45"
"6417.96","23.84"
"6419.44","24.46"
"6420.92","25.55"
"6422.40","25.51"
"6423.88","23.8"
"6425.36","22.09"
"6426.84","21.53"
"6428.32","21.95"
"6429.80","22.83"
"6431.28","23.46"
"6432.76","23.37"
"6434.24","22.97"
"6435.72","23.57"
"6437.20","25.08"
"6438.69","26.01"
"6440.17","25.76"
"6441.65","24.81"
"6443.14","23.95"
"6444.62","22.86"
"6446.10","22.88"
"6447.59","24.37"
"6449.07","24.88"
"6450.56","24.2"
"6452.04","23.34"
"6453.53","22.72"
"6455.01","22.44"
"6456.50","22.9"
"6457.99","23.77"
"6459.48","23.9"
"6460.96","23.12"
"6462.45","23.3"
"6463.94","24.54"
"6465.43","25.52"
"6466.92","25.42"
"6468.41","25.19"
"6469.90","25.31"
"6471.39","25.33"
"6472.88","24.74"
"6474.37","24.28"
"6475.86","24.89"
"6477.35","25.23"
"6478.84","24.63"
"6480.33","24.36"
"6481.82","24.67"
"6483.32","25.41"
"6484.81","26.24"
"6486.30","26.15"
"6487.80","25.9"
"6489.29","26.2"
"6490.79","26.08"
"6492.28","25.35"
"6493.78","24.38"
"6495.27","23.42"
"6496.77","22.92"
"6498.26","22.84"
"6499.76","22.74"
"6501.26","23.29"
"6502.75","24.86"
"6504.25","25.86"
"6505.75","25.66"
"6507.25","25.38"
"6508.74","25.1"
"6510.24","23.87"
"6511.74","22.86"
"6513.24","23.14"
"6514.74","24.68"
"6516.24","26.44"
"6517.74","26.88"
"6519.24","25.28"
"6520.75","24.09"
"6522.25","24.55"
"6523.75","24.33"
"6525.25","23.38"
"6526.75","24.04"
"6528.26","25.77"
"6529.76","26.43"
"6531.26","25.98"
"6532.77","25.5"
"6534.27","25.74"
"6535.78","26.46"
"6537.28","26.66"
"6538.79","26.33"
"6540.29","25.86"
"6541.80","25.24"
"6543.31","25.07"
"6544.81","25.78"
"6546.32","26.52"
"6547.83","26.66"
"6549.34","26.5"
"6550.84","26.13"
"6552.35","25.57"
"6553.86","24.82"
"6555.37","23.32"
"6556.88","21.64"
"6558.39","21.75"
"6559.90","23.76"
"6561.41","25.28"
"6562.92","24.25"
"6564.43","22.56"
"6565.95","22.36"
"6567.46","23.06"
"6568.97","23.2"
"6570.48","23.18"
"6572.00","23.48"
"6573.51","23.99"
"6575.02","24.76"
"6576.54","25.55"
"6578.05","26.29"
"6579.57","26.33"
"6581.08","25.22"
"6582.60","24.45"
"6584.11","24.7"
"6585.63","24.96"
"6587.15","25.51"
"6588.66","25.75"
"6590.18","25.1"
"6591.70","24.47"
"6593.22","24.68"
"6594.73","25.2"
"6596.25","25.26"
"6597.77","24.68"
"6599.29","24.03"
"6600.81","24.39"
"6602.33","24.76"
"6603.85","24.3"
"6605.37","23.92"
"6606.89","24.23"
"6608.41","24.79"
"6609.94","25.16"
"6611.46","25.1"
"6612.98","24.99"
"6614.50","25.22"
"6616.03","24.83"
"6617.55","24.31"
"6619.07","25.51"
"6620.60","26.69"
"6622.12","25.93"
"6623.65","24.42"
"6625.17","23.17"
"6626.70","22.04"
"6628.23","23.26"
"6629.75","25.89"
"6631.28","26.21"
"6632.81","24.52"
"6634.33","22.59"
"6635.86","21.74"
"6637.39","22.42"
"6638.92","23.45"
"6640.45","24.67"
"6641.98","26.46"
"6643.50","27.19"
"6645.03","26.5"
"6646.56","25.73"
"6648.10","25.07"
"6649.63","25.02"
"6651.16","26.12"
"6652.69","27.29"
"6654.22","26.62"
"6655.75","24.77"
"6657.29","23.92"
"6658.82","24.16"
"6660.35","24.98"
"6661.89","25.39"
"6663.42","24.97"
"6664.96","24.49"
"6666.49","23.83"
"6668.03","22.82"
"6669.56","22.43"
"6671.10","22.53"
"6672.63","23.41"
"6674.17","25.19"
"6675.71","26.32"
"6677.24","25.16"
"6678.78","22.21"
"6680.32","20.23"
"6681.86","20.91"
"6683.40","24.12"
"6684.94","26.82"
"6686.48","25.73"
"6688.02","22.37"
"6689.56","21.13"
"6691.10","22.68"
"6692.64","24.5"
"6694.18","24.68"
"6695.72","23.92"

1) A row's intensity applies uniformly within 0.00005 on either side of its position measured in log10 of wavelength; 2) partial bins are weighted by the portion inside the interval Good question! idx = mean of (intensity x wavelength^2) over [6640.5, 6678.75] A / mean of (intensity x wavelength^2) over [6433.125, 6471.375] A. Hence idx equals 1.10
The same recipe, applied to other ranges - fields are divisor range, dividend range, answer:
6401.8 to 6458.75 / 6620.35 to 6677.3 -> 1.11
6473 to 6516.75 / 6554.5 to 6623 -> 1.02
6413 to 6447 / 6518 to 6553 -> 1.11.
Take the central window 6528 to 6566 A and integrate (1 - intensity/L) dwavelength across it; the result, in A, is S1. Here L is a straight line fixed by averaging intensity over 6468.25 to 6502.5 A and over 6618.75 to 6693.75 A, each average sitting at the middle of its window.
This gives -0.8 A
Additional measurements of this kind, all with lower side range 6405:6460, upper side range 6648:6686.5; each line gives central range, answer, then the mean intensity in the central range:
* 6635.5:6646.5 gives -0.2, 24.8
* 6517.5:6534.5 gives -0.8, 25.1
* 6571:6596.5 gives -0.9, 25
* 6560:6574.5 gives 0.4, 23.5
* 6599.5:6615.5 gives -0.3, 24.7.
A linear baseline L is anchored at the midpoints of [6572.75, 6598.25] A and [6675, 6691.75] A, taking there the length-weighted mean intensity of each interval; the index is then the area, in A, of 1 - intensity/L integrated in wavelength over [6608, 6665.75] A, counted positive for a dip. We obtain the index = -1.58 A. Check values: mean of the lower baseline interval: 25.1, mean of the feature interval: 24.9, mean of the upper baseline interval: 23.4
